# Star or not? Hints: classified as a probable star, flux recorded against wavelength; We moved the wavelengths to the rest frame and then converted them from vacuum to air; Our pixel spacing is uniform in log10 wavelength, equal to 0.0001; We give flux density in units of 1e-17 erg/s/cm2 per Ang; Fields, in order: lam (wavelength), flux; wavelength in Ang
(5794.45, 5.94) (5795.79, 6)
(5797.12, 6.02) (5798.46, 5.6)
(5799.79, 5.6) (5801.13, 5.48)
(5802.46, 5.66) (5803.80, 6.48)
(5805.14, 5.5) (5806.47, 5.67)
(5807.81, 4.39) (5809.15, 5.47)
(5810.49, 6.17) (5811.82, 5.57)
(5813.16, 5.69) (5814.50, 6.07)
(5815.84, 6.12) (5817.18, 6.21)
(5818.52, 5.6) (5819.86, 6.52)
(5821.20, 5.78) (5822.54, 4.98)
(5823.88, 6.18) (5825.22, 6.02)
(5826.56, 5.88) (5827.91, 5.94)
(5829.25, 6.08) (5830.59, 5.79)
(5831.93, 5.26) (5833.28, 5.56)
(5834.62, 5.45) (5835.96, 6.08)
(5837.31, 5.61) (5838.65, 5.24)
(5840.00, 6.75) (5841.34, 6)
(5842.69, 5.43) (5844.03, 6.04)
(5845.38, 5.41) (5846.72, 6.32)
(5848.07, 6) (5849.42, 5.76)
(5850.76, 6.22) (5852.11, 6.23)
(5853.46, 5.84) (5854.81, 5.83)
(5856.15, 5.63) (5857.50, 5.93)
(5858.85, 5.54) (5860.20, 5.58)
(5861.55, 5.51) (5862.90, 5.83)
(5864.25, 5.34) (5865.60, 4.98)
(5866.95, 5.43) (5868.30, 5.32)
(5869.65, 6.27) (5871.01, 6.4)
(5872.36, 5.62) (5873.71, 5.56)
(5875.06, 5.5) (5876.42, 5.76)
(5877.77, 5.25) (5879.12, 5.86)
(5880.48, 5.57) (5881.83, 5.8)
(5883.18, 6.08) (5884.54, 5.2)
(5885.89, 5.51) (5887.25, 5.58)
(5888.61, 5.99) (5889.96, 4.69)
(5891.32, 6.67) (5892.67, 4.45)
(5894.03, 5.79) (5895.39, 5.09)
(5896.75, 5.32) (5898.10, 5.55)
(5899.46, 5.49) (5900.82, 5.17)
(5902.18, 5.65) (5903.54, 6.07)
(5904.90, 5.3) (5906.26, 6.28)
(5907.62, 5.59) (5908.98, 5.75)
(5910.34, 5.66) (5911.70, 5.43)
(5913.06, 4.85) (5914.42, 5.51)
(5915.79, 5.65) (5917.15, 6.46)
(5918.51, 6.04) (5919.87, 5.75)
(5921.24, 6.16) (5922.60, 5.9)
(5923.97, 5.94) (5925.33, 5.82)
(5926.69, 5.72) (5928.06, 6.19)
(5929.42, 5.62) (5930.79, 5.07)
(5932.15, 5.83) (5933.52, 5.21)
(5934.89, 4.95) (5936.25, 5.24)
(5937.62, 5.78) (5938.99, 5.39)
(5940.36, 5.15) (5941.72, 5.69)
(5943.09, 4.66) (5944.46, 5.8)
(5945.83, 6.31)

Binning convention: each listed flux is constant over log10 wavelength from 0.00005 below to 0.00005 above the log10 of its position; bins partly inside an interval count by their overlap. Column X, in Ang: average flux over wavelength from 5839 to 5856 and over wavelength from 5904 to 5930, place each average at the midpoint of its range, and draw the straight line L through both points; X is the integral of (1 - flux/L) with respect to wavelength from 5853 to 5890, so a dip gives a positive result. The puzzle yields 1.6 Ang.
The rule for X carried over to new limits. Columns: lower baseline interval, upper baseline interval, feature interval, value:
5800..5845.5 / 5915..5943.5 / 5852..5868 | 0.3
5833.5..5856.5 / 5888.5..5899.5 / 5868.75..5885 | -0.5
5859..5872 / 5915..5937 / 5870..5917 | 0.6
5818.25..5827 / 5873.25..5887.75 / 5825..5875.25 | -0.2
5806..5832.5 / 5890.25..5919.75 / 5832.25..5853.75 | -0.5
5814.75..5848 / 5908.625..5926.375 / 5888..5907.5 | 0.8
